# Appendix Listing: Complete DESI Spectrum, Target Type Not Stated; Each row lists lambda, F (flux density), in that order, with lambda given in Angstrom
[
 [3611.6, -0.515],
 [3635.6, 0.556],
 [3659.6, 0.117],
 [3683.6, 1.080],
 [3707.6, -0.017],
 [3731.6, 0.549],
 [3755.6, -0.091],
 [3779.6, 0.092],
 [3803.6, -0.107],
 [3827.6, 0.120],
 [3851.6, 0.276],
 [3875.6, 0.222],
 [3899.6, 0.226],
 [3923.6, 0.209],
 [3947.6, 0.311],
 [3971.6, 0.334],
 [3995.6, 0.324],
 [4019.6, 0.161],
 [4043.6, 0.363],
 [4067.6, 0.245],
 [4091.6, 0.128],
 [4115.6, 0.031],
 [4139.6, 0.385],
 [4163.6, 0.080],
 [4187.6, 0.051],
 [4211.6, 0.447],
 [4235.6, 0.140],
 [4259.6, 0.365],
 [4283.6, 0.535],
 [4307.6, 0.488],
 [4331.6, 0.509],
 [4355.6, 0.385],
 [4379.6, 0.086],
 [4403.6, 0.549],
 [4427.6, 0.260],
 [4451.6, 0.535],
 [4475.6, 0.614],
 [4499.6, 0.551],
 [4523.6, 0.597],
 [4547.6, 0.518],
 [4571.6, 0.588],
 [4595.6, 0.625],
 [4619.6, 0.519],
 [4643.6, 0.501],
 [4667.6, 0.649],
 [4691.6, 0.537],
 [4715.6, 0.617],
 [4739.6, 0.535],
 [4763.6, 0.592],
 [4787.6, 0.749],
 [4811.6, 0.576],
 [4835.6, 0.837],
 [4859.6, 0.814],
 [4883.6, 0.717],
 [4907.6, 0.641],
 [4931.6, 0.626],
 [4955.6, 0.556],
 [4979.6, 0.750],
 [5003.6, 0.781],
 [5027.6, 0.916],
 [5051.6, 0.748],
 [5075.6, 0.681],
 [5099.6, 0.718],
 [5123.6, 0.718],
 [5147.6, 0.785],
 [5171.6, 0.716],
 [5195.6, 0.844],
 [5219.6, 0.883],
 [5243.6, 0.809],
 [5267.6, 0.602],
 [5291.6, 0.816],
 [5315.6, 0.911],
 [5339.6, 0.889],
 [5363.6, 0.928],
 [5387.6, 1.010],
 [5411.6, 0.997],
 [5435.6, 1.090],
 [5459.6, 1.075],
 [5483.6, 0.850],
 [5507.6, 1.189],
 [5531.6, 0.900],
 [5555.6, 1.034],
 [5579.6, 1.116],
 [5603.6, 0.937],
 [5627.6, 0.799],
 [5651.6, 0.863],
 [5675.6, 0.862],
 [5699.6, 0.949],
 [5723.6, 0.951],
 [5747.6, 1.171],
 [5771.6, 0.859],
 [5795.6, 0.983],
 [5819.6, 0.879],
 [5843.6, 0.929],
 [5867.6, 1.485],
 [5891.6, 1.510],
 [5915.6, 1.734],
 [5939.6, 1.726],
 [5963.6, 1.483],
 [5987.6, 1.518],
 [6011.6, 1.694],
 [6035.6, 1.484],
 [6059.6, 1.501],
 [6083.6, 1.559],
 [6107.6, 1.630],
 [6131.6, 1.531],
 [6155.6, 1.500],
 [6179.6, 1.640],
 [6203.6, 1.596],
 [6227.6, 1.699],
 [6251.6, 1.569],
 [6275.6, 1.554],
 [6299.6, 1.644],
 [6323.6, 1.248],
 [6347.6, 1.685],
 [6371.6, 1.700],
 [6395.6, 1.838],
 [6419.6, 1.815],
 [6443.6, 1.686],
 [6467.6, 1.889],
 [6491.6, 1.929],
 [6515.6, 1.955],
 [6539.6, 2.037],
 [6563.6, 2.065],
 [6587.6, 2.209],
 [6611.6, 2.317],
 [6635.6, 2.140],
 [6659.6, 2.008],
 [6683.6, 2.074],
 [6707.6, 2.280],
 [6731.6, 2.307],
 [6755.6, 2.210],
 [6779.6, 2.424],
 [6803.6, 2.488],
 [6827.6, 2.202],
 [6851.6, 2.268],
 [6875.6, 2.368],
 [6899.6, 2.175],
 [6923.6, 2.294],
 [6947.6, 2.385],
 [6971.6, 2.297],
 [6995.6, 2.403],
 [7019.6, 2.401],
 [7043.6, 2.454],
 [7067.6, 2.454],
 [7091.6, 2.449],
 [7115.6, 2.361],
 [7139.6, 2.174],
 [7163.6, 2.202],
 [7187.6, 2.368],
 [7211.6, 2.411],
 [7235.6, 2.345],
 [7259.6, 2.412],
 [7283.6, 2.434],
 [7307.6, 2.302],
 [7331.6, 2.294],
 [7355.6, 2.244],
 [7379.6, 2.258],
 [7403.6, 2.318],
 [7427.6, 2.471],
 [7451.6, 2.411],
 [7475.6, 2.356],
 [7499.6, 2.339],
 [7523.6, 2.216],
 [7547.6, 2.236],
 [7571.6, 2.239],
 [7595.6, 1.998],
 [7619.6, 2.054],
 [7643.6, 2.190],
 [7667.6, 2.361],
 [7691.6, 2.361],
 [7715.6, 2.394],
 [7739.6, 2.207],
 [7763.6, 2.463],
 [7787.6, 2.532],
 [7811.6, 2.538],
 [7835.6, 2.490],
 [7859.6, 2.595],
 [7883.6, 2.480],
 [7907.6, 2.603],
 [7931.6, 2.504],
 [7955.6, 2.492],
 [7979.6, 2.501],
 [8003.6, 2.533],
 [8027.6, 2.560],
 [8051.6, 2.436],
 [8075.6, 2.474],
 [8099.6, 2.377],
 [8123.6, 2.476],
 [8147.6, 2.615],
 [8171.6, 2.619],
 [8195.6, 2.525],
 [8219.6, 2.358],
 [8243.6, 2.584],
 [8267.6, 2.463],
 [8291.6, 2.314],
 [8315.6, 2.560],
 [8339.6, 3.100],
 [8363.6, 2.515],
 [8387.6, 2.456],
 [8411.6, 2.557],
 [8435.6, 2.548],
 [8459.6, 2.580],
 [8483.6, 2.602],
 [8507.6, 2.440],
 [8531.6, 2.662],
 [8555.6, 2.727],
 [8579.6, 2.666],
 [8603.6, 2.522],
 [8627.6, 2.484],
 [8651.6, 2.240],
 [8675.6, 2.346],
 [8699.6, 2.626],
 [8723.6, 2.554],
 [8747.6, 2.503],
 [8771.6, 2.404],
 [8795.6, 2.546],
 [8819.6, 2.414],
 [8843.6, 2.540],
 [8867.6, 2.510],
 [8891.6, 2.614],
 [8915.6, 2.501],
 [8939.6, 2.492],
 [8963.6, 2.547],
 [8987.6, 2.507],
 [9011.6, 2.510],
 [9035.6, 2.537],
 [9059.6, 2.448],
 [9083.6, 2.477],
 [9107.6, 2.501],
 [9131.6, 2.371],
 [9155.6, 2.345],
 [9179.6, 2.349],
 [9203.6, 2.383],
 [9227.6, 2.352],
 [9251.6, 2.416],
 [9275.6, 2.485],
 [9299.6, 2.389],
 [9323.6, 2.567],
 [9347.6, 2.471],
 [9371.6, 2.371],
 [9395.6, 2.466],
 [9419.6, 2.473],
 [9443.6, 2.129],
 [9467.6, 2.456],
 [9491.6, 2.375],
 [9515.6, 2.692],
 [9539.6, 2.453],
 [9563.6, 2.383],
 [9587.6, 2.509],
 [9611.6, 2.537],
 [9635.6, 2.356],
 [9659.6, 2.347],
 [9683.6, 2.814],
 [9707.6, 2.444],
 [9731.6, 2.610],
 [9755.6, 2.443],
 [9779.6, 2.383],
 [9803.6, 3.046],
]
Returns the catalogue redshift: 0.469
